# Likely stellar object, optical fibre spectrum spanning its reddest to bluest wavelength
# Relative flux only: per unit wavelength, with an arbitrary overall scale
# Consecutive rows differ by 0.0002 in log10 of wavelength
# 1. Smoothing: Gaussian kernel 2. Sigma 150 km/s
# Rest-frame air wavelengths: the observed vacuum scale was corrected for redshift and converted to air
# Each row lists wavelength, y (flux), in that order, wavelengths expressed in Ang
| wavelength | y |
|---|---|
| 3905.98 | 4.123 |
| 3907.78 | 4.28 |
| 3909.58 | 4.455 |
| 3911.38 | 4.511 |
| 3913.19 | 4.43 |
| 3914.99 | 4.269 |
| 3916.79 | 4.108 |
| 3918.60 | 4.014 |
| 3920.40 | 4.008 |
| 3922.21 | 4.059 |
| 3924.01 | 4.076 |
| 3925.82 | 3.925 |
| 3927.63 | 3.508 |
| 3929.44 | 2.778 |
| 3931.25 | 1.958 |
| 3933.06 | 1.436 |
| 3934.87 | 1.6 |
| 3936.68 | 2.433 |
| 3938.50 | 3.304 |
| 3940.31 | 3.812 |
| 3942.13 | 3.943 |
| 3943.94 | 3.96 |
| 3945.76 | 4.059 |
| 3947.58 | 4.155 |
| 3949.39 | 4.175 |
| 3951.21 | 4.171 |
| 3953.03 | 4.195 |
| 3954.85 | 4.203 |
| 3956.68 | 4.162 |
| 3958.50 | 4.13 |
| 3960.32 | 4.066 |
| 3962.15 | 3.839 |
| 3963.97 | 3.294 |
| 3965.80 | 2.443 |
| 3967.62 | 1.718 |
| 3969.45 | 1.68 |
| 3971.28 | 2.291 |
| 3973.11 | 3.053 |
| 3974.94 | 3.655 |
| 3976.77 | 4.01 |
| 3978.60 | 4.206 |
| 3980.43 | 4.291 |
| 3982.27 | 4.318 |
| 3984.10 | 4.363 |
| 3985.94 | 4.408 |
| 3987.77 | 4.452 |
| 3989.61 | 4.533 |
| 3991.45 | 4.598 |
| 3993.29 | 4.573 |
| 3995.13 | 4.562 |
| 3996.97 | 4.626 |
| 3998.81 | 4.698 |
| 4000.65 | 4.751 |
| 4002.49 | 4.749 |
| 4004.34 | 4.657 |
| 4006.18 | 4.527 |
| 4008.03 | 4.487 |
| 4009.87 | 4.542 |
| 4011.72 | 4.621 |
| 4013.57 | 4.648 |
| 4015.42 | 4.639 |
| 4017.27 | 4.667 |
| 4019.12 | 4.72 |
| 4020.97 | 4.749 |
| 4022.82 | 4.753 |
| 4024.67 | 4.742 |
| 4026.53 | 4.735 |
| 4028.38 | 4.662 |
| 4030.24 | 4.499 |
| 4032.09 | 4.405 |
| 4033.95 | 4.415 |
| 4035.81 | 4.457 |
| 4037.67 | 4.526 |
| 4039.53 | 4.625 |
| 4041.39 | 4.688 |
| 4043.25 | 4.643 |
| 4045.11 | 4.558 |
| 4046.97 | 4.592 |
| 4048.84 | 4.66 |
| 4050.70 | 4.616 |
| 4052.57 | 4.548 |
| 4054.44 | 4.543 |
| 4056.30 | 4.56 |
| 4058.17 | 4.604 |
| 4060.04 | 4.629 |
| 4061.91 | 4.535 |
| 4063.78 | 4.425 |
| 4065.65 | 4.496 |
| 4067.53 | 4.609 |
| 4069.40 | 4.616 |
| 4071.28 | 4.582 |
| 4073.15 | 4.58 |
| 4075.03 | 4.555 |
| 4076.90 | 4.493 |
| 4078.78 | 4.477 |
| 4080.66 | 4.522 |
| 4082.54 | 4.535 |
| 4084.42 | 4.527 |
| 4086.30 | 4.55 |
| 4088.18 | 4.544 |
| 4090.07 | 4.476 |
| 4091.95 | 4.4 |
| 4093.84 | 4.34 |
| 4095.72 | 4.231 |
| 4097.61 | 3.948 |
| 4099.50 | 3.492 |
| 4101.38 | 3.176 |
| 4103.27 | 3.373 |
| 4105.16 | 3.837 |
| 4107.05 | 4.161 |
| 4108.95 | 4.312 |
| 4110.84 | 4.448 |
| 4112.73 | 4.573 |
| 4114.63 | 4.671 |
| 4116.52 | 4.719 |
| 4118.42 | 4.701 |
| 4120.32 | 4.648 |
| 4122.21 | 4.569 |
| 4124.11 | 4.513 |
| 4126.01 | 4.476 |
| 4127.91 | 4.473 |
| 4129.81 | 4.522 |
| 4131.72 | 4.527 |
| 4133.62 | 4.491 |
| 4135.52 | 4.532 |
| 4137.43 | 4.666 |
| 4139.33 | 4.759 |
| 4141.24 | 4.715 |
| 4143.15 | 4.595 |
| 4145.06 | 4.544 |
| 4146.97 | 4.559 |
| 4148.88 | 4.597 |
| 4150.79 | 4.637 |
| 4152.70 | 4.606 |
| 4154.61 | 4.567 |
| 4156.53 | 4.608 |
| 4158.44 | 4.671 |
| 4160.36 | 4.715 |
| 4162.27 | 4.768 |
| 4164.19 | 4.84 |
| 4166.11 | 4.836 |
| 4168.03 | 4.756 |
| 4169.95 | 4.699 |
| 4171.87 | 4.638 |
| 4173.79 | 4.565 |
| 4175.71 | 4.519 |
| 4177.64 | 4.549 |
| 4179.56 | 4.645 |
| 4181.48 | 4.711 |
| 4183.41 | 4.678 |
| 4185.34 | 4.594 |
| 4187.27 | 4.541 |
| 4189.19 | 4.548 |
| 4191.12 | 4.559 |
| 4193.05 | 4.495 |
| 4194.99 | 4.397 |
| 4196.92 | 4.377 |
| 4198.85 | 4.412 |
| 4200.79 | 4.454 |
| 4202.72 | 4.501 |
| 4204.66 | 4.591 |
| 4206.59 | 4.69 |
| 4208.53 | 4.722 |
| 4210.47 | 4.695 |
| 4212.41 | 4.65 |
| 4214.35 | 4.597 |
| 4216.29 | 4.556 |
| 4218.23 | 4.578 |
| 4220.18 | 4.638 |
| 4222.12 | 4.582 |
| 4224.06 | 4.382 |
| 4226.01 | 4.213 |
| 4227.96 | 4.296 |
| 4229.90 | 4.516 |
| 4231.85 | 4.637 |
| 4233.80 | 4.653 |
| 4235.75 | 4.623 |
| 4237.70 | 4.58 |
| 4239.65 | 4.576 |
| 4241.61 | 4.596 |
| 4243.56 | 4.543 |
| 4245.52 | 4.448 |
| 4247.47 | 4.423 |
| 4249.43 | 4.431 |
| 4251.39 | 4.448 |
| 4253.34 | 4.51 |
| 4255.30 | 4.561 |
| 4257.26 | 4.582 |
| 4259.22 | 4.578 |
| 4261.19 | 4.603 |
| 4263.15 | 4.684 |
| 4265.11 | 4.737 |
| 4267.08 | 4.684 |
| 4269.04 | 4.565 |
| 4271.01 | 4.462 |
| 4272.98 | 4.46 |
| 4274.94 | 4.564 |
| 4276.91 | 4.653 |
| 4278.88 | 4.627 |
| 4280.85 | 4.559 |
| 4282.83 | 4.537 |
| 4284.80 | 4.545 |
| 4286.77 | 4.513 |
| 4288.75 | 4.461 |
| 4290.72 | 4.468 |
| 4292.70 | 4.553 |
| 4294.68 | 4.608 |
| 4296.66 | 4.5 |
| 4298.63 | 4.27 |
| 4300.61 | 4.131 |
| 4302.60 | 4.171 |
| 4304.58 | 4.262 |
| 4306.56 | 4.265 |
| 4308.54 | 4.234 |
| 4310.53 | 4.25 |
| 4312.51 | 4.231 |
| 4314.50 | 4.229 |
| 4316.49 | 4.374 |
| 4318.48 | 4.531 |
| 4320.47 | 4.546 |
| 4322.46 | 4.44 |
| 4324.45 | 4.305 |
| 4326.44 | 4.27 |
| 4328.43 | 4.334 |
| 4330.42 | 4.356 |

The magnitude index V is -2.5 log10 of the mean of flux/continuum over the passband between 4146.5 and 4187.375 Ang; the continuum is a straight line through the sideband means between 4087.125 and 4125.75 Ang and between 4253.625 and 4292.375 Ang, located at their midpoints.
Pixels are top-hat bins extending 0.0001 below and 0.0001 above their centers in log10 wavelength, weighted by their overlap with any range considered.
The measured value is -0.067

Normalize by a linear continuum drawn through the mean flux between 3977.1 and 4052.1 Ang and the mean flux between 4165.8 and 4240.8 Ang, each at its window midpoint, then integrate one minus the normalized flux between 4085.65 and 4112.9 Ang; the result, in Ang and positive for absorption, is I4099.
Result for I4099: 2.8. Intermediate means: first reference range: 4.57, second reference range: 4.57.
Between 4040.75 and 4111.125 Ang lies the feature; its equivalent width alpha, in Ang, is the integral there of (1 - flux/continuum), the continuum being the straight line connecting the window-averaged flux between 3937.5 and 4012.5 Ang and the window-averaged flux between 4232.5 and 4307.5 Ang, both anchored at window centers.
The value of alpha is -3.6 Ang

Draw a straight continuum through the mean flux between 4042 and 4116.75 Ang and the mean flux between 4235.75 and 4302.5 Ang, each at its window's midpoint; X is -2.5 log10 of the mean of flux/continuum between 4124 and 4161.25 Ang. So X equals -0.035 mag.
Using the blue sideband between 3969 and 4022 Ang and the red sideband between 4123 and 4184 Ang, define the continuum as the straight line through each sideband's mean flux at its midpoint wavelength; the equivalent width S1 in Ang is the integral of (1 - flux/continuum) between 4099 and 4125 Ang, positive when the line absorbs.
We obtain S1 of 1.7 Ang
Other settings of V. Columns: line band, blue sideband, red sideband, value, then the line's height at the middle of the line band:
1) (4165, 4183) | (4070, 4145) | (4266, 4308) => -0.06 mag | 4.43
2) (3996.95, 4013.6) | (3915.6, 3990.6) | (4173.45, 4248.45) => -0.22 mag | 3.78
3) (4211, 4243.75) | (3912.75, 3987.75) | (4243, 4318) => -0.05 mag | 4.32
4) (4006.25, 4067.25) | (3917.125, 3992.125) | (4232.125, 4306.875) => -0.20 mag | 3.83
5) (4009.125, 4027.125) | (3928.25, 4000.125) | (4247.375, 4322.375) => -0.23 mag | 3.79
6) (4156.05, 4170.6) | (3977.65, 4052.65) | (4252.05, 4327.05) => -0.05 mag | 4.51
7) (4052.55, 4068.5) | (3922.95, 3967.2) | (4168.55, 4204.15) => -0.14 mag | 3.99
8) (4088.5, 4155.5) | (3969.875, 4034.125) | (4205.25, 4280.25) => 0.02 mag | 4.48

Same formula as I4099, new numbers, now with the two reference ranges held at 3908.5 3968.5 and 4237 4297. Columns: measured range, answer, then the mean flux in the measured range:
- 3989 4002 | -2.9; 4.63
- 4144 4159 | -1.3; 4.6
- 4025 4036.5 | -2.0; 4.54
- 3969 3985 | 0.6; 3.6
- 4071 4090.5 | -2.5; 4.53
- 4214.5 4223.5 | -0.3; 4.58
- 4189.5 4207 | -0.6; 4.49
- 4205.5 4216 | -0.7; 4.66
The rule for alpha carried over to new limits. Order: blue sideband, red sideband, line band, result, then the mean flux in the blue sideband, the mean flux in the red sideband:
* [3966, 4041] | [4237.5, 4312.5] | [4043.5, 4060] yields -1.1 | 4.28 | 4.49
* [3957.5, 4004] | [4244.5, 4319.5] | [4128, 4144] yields -1.5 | 3.9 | 4.47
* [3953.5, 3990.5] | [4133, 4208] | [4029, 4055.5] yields -3.7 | 3.66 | 4.61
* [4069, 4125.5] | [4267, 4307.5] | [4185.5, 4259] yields -1.7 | 4.35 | 4.46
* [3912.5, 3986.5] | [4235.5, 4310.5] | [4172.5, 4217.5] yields -3.1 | 3.57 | 4.5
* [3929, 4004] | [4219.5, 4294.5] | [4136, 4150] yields -1.4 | 3.71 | 4.54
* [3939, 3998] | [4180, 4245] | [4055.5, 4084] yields -2.7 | 3.87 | 4.55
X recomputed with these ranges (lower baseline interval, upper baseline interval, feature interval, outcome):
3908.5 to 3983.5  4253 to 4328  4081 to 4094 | -0.14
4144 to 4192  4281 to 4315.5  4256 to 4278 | -0.04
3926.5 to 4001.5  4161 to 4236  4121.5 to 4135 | -0.05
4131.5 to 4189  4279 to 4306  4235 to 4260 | -0.01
